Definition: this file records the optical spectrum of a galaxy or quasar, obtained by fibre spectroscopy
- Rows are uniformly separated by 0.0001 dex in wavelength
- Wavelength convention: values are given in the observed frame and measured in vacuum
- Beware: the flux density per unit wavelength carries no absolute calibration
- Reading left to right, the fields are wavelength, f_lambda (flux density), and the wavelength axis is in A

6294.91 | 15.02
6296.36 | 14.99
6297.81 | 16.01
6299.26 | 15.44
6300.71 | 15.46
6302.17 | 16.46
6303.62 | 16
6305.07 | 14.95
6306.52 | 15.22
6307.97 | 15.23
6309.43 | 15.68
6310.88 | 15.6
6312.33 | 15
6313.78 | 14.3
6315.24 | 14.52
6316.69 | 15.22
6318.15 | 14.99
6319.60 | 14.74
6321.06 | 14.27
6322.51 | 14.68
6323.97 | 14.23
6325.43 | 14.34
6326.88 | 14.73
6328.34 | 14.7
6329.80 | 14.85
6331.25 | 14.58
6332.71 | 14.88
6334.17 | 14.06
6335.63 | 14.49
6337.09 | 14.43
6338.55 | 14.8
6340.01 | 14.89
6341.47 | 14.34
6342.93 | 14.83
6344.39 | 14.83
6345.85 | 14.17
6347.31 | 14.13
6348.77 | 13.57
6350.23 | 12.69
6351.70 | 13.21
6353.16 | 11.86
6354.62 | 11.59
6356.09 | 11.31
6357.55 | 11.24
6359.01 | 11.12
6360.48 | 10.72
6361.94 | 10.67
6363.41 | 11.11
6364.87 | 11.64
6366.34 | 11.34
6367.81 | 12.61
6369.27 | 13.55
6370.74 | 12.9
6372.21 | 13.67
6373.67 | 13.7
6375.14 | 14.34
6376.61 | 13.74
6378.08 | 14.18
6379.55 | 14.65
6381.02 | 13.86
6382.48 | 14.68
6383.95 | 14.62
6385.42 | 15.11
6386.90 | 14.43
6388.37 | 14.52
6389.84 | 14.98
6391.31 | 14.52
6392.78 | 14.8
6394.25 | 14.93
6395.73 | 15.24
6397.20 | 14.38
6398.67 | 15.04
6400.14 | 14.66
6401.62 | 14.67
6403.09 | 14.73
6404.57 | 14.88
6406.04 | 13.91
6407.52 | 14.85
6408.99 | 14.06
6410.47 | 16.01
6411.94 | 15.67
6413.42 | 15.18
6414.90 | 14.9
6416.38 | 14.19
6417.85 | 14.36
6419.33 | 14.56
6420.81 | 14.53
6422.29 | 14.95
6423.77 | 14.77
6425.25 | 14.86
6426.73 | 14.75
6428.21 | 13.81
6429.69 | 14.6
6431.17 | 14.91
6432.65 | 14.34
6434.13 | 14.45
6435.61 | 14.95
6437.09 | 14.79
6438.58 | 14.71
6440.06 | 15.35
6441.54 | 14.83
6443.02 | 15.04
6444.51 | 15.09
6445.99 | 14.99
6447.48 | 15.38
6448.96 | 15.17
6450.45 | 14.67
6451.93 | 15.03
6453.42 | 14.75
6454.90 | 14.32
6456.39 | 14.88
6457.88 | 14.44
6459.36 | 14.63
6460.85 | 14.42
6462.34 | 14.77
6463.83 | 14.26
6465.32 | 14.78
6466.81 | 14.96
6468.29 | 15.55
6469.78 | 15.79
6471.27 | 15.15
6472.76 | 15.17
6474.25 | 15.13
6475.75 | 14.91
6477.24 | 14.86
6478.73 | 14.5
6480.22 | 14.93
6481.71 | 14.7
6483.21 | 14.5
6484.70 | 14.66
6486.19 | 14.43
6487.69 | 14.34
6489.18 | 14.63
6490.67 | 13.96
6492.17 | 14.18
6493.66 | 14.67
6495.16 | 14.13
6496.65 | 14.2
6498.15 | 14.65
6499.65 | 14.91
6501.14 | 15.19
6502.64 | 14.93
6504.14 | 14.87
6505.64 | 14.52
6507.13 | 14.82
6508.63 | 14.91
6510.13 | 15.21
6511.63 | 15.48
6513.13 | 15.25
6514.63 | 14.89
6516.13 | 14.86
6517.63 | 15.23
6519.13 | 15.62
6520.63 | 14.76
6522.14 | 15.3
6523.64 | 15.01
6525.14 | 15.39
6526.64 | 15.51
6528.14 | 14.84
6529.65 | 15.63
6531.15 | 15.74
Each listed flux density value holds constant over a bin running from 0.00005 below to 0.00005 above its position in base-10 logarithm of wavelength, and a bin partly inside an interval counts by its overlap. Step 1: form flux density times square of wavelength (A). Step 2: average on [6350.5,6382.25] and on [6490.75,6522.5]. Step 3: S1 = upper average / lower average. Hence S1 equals 1.24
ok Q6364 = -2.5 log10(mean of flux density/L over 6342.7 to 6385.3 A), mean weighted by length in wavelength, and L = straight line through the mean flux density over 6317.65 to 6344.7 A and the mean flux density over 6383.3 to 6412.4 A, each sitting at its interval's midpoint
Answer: 0.13 mag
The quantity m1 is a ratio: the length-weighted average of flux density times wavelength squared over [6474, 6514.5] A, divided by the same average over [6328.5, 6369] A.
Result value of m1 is 1.2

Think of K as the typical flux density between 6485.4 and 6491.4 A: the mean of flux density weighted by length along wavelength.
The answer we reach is 14.4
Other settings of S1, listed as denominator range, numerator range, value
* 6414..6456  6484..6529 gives 1.03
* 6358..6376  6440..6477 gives 1.25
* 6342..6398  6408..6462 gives 1.12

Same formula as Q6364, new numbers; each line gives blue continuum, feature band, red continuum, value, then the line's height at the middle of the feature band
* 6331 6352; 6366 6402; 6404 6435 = 0.02 mag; 14.5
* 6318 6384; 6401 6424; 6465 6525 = -0.05 mag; 14.1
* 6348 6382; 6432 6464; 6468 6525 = -0.06 mag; 14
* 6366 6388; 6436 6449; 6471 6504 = -0.05 mag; 14.3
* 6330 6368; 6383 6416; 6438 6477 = -0.07 mag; 13.9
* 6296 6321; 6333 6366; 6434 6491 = 0.17 mag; 15.1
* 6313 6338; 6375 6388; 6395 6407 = 0.02 mag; 14.7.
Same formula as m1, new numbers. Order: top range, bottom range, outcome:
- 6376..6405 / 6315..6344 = 1.02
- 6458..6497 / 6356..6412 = 1.10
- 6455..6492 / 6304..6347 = 1.05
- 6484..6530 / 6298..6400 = 1.11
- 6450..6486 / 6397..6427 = 1.02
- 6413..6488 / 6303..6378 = 1.11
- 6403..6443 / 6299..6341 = 1.02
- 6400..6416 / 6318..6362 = 1.11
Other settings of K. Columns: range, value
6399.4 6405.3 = 14.7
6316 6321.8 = 14.8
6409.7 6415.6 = 15.4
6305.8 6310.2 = 15.4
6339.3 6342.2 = 14.6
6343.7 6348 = 14.4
